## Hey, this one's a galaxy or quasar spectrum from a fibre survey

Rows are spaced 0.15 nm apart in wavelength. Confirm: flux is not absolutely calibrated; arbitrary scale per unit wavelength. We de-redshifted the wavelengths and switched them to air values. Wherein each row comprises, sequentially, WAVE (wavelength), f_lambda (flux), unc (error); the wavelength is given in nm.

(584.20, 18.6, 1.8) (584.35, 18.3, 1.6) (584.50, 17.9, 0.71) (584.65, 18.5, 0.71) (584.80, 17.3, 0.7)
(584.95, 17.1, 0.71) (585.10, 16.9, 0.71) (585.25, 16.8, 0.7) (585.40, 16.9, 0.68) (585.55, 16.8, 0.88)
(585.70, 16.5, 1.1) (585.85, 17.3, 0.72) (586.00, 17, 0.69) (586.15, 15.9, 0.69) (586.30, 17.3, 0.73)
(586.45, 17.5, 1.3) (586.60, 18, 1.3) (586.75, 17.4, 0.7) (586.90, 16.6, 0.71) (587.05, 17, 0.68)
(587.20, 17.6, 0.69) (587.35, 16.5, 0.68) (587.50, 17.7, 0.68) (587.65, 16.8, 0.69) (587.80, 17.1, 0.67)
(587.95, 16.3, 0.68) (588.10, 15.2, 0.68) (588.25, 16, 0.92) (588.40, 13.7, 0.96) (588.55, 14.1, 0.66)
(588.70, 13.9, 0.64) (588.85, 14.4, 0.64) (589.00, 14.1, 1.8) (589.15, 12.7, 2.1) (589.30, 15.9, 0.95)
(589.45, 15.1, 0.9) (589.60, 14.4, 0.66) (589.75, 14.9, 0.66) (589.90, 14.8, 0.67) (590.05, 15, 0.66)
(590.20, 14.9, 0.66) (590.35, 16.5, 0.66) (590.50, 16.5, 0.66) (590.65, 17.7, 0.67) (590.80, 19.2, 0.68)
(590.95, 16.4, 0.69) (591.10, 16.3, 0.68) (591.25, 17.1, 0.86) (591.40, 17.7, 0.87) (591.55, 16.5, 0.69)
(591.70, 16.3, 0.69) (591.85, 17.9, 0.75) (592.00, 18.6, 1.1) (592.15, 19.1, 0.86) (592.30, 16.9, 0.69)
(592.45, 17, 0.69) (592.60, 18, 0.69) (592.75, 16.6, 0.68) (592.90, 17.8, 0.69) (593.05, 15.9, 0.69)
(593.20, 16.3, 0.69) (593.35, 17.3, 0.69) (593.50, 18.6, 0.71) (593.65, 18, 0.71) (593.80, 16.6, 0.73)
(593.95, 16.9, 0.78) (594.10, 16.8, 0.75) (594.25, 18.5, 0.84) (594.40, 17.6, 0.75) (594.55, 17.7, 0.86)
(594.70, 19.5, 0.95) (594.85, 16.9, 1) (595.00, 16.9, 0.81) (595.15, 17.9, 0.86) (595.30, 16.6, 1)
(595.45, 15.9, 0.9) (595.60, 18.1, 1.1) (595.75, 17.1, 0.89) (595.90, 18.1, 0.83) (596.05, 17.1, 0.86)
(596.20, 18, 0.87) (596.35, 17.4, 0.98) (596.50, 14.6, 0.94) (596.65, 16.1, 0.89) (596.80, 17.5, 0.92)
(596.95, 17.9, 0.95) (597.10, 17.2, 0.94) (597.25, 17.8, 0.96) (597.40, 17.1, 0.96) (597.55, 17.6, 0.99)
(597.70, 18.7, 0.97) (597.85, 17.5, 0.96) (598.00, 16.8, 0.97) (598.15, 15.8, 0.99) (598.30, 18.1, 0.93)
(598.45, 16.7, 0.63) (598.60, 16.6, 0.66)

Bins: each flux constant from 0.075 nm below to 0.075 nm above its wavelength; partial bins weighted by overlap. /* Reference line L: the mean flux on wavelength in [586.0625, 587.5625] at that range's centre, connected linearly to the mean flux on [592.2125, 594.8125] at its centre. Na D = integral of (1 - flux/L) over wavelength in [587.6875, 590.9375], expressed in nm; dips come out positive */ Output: 0.35 nm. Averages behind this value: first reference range 17.1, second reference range 17.4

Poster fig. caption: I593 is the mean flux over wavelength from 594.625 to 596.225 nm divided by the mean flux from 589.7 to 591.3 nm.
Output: 1.1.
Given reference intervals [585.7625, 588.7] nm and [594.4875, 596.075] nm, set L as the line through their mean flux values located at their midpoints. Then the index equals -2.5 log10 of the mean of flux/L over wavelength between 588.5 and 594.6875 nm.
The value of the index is 0.03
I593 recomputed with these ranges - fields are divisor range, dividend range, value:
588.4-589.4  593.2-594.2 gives 1.22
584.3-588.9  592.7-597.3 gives 1.04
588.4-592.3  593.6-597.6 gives 1.08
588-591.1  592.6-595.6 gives 1.13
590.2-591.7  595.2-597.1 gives 1.01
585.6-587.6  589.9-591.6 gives 0.97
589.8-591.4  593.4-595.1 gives 1.07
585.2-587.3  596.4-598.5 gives 1.00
